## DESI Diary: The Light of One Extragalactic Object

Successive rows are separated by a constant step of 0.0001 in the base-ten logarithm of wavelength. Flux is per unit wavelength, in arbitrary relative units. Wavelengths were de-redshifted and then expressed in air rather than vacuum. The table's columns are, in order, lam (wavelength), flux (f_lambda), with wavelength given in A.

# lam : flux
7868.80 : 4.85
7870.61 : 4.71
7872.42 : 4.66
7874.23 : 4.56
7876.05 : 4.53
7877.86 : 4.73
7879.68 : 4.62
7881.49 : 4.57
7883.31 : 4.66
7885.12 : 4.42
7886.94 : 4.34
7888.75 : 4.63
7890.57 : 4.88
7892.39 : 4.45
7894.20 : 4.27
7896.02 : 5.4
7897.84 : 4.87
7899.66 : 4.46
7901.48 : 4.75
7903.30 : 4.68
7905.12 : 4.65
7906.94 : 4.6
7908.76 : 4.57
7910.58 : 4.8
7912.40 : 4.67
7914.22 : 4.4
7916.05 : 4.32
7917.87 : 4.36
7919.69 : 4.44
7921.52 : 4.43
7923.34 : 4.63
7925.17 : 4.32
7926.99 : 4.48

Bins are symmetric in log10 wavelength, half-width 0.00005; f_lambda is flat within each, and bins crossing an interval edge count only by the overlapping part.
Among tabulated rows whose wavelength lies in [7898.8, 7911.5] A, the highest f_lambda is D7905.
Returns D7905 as 4.8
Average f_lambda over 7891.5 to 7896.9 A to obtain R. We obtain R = 4.71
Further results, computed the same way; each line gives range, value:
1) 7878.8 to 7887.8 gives 4.52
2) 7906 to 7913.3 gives 4.66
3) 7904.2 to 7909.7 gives 4.61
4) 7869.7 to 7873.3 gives 4.69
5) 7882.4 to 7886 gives 4.54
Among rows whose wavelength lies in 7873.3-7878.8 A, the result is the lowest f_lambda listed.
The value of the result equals 4.53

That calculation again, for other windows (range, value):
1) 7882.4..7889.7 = 4.34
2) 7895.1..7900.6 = 4.46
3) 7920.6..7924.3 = 4.43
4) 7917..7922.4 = 4.36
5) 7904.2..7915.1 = 4.4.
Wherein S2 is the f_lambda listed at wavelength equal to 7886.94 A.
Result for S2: 4.34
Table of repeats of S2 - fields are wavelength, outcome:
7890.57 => 4.88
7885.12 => 4.42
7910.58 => 4.8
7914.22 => 4.4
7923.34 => 4.63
